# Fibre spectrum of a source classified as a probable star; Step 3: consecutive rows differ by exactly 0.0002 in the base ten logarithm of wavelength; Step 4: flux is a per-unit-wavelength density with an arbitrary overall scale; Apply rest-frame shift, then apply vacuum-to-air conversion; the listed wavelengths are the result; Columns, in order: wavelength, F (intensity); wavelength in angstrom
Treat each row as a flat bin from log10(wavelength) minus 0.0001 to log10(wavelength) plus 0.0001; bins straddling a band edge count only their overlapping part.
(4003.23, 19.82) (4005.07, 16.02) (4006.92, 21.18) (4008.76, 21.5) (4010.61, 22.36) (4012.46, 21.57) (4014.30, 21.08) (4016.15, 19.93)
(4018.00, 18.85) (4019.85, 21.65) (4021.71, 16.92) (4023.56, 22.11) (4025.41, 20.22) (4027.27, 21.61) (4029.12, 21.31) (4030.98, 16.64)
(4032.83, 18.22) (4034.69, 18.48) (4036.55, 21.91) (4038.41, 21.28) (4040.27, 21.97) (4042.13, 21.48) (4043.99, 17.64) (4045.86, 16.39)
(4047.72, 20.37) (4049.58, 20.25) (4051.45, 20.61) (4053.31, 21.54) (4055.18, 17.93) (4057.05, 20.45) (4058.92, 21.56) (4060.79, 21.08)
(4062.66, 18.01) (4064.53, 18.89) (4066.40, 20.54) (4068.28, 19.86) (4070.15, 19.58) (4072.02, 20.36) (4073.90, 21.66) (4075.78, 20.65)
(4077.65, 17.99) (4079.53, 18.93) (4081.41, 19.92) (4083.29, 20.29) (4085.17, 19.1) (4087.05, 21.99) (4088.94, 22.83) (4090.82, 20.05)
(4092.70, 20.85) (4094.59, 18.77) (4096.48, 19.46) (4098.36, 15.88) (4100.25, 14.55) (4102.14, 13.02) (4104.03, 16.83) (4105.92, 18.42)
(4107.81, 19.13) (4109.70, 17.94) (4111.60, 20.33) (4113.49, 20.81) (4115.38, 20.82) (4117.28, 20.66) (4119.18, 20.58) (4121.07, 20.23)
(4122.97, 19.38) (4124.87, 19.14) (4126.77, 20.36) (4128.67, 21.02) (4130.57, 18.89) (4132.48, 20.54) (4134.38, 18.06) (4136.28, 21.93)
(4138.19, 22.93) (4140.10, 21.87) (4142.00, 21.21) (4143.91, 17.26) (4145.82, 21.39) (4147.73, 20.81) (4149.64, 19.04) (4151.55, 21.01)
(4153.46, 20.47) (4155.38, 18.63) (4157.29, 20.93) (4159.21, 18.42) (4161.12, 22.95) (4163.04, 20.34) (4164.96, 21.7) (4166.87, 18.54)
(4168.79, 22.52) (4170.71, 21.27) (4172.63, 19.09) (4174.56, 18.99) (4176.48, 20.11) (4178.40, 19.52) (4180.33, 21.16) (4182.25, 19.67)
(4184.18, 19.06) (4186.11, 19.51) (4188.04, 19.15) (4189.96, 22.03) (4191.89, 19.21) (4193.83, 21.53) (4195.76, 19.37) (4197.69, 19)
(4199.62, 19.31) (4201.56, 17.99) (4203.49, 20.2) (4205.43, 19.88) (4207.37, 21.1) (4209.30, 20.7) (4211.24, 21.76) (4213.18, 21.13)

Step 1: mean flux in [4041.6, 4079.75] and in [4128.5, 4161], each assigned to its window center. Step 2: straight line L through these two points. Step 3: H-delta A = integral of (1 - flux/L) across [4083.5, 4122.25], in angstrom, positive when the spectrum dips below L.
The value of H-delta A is 1.77 angstrom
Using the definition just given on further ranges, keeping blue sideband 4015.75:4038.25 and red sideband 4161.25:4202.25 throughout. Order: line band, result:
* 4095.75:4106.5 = 2.0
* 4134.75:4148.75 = -0.7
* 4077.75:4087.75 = 0.0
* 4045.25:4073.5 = 0.0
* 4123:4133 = 0.0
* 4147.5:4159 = 0.0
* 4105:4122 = 0.1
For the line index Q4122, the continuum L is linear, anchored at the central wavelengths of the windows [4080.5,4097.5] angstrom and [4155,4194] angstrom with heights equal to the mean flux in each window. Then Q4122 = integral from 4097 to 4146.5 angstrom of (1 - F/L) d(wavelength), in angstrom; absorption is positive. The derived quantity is 2.3 angstrom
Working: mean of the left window 20.3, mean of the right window 20.2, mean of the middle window 19.3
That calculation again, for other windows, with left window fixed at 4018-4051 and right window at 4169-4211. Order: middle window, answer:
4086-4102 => 0.8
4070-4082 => 0.0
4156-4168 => -0.3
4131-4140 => -0.4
